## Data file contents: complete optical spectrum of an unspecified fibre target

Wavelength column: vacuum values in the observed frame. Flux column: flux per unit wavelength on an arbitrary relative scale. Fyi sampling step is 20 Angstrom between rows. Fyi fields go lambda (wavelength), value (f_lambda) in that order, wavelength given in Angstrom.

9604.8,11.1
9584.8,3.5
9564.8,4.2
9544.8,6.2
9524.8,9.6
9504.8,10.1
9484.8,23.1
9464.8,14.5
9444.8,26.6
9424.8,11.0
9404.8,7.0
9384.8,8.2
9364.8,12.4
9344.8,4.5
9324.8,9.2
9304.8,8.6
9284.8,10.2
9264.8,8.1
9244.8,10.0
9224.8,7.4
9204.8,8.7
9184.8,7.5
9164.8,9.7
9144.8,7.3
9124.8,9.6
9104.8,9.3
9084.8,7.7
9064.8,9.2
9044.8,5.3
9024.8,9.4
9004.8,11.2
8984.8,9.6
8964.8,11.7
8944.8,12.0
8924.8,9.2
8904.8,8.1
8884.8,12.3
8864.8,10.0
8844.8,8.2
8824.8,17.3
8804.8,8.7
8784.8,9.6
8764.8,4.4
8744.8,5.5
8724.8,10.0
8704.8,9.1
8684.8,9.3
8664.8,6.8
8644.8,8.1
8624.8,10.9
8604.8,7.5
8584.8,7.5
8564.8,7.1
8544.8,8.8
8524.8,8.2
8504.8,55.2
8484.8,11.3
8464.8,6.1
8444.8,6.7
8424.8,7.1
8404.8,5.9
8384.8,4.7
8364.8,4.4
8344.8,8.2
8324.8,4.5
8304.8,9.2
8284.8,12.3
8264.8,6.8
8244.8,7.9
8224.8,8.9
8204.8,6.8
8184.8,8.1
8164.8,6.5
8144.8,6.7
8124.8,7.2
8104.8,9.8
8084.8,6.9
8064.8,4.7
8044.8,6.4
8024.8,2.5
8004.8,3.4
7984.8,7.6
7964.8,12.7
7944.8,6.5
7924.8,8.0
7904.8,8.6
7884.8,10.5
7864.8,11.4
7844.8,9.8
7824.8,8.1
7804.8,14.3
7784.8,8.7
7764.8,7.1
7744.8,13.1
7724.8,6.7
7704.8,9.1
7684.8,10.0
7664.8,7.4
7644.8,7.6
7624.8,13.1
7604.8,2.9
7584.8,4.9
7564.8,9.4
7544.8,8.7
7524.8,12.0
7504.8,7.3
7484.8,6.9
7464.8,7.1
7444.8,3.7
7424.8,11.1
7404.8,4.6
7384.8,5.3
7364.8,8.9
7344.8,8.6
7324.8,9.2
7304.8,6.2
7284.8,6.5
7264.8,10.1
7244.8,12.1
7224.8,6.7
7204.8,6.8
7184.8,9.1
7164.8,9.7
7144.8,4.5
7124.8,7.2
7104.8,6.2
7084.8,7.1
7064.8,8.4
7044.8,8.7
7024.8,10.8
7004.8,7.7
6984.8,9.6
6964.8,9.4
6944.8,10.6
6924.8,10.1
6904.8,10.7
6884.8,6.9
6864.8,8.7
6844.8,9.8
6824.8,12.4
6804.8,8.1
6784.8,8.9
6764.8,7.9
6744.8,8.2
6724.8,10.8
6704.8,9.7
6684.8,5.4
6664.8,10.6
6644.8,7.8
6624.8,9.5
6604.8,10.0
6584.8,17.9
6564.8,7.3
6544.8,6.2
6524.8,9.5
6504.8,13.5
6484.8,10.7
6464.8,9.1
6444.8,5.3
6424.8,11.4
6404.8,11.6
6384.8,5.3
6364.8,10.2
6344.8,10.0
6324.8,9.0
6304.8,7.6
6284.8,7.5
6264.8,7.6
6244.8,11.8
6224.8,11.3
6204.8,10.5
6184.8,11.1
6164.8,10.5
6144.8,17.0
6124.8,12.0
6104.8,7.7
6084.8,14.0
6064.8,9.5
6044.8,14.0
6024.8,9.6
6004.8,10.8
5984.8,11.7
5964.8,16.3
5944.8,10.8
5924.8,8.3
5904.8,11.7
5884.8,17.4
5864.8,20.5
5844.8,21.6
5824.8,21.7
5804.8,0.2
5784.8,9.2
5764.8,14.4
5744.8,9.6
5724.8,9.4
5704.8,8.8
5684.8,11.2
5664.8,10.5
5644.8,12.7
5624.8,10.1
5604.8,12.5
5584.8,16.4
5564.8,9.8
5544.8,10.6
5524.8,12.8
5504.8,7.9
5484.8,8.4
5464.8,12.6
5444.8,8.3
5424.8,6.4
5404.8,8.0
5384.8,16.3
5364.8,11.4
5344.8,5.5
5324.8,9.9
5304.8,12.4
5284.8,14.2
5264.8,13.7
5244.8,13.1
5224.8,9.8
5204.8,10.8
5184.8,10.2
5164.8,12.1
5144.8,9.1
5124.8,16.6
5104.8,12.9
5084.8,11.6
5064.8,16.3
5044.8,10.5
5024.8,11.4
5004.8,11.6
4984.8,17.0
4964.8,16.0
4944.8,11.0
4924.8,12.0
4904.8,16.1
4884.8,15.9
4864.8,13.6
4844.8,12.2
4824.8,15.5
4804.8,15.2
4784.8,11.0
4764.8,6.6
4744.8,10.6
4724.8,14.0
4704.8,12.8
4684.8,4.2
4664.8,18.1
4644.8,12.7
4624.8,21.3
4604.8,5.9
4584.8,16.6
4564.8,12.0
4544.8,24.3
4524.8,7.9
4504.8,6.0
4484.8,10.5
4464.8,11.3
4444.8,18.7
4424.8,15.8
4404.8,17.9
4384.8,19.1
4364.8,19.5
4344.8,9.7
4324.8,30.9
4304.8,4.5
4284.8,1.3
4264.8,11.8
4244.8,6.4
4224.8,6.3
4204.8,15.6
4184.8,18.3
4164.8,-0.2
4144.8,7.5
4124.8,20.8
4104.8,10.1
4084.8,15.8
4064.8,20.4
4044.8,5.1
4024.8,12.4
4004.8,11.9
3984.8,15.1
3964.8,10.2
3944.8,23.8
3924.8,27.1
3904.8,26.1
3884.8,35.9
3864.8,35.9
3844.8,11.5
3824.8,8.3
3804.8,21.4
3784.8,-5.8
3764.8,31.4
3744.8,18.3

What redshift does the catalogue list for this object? 1.282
